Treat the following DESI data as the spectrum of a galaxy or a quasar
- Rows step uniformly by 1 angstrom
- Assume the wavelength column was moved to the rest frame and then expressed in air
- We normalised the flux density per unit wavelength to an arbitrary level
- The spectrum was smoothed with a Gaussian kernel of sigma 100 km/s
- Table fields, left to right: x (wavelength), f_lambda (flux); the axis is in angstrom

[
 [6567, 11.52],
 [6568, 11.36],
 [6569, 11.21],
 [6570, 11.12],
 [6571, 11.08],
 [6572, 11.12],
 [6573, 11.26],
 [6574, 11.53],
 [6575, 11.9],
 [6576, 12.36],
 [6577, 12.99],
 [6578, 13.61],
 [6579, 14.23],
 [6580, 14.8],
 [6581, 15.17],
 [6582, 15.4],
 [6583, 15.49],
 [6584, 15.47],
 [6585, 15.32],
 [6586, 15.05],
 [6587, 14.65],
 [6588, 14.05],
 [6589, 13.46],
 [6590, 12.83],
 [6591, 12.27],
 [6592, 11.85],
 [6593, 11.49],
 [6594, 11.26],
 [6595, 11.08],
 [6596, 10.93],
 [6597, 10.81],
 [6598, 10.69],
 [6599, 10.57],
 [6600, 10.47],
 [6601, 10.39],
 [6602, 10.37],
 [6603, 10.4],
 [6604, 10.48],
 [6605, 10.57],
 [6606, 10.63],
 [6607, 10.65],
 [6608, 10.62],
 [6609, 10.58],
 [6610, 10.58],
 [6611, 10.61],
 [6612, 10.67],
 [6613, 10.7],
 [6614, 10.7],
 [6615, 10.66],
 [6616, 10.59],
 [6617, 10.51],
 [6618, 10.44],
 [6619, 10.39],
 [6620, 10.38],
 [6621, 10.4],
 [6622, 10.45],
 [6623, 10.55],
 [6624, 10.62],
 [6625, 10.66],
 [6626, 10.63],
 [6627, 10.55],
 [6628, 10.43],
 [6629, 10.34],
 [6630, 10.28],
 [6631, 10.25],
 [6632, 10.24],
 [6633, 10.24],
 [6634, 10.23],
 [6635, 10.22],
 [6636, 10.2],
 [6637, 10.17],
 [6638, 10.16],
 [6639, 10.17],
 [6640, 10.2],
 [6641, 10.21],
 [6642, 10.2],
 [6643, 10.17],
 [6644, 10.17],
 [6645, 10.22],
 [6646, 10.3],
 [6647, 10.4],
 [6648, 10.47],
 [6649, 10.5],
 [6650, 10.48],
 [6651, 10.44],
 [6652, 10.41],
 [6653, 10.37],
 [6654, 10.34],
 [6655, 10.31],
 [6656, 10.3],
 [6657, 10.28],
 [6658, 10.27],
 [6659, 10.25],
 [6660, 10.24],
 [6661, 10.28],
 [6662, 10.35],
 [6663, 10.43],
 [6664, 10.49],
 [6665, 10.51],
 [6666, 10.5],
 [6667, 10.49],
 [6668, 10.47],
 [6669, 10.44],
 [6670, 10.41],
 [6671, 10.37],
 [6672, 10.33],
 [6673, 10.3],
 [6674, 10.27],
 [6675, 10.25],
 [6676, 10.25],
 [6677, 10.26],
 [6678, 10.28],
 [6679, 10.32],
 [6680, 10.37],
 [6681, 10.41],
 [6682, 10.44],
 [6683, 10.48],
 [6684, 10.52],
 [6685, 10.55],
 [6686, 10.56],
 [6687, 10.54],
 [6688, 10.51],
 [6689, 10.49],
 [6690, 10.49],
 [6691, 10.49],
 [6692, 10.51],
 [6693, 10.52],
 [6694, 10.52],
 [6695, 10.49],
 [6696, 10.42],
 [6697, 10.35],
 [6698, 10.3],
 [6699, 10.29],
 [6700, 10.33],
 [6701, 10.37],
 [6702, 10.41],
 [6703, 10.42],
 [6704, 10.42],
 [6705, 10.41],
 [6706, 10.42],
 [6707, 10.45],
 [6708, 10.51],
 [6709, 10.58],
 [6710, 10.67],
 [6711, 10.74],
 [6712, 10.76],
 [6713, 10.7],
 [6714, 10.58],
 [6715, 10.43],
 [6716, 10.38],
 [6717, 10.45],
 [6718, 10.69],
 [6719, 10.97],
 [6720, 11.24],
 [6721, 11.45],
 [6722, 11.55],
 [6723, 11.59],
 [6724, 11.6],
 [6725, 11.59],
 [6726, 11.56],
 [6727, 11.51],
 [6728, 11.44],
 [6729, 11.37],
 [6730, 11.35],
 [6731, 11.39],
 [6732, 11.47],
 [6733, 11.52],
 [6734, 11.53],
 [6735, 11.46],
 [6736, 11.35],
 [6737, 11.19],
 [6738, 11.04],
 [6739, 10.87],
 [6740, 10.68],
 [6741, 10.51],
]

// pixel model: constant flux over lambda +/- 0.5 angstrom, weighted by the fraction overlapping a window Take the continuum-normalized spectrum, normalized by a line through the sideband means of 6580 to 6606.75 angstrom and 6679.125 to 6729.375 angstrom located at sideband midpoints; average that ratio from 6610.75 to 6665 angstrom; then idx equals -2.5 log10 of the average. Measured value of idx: 0.13 mag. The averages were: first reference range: 12.4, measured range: 10.4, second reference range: 10.7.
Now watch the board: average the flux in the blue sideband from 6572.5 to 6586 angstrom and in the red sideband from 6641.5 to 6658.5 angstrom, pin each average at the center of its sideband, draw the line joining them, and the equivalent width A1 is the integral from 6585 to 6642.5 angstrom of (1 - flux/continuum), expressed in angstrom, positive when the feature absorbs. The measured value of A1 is 5.8 angstrom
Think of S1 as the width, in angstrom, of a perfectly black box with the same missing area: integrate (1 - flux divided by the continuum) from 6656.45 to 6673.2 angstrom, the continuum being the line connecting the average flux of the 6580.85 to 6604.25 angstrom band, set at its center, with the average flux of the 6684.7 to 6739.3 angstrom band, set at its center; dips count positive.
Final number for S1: 1.6 angstrom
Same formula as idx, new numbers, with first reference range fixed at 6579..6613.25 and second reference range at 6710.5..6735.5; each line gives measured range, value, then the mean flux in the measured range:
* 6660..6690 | 0.111 mag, 10.4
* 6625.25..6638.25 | 0.151 mag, 10.3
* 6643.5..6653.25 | 0.133 mag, 10.4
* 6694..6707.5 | 0.094 mag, 10.4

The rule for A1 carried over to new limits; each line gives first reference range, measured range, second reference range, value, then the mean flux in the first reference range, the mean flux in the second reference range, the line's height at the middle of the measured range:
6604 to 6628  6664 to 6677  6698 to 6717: 0.2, 10.6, 10.5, 10.5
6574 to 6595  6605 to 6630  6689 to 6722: 4.3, 13.6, 10.6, 12.8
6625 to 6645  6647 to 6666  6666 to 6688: -0.1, 10.3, 10.4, 10.3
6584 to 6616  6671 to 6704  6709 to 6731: 2.3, 11.5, 11.1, 11.2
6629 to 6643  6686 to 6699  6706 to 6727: 0.3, 10.2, 10.9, 10.7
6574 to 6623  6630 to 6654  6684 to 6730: 2.4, 11.9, 10.7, 11.4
